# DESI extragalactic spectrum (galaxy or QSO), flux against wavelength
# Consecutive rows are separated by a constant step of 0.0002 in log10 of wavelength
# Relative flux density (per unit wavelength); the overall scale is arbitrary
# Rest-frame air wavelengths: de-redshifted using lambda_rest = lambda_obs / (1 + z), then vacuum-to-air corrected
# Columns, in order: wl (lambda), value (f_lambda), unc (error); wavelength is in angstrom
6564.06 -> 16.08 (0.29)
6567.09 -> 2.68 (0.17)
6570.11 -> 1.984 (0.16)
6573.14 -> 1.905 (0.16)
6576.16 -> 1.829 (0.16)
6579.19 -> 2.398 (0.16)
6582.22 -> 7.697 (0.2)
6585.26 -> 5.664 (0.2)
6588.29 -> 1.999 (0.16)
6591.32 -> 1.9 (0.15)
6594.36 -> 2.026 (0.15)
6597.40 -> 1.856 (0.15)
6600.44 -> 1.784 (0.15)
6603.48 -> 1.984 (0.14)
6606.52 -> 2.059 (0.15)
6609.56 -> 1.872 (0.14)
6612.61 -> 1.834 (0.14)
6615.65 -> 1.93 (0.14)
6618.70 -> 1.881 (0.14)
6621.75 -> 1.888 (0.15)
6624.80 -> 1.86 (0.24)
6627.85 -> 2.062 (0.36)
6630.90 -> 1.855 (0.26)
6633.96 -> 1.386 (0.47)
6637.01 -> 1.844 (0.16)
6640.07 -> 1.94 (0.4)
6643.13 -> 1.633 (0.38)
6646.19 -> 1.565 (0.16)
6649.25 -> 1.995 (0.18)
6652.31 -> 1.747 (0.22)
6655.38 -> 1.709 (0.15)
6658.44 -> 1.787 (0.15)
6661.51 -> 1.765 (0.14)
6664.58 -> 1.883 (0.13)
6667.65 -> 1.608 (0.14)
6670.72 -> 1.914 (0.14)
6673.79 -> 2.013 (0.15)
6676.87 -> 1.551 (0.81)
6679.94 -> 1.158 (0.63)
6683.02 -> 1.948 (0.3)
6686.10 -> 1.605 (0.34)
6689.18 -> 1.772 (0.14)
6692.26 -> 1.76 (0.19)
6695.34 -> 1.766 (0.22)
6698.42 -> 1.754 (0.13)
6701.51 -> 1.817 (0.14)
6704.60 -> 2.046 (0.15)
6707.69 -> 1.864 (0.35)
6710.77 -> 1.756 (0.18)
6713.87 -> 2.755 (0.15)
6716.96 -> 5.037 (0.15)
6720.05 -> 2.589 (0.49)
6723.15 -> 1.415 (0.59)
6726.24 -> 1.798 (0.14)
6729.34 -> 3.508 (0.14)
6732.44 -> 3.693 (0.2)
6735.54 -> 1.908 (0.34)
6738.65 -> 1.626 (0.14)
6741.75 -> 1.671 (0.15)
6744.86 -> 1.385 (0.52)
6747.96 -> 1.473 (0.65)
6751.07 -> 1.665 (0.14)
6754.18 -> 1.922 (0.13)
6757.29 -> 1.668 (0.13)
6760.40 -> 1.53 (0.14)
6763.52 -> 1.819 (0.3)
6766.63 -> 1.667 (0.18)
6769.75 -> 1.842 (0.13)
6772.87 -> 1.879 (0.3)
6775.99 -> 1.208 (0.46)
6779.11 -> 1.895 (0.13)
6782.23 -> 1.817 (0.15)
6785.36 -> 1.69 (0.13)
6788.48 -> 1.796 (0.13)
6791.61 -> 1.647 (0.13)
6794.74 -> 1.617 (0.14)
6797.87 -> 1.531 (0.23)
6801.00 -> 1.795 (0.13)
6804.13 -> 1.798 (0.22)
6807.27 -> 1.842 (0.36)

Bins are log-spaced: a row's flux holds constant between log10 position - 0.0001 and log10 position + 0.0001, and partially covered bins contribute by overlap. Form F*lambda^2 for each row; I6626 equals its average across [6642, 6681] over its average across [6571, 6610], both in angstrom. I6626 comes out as 0.65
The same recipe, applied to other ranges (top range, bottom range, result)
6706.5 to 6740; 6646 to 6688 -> 1.49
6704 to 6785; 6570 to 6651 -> 0.95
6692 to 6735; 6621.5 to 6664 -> 1.38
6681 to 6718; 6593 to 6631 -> 1.13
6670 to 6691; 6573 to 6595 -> 0.53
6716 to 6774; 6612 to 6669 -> 1.19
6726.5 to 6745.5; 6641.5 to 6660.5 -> 1.36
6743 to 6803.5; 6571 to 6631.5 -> 0.73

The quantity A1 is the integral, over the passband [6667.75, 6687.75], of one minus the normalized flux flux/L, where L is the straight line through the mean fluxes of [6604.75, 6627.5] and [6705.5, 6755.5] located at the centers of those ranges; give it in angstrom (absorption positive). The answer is 3.8 angstrom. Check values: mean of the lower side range 1.91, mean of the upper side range 2.25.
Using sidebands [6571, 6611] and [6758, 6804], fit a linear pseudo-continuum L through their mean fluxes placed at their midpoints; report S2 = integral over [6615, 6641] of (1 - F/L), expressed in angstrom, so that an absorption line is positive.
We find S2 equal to 6.73 angstrom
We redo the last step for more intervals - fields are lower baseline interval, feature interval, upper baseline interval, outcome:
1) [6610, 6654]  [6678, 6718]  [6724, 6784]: -3.92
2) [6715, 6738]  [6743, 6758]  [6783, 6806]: 4.88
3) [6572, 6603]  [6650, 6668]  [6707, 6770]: 5.40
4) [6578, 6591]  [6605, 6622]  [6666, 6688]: 7.57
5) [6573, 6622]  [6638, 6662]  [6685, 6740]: 6.35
